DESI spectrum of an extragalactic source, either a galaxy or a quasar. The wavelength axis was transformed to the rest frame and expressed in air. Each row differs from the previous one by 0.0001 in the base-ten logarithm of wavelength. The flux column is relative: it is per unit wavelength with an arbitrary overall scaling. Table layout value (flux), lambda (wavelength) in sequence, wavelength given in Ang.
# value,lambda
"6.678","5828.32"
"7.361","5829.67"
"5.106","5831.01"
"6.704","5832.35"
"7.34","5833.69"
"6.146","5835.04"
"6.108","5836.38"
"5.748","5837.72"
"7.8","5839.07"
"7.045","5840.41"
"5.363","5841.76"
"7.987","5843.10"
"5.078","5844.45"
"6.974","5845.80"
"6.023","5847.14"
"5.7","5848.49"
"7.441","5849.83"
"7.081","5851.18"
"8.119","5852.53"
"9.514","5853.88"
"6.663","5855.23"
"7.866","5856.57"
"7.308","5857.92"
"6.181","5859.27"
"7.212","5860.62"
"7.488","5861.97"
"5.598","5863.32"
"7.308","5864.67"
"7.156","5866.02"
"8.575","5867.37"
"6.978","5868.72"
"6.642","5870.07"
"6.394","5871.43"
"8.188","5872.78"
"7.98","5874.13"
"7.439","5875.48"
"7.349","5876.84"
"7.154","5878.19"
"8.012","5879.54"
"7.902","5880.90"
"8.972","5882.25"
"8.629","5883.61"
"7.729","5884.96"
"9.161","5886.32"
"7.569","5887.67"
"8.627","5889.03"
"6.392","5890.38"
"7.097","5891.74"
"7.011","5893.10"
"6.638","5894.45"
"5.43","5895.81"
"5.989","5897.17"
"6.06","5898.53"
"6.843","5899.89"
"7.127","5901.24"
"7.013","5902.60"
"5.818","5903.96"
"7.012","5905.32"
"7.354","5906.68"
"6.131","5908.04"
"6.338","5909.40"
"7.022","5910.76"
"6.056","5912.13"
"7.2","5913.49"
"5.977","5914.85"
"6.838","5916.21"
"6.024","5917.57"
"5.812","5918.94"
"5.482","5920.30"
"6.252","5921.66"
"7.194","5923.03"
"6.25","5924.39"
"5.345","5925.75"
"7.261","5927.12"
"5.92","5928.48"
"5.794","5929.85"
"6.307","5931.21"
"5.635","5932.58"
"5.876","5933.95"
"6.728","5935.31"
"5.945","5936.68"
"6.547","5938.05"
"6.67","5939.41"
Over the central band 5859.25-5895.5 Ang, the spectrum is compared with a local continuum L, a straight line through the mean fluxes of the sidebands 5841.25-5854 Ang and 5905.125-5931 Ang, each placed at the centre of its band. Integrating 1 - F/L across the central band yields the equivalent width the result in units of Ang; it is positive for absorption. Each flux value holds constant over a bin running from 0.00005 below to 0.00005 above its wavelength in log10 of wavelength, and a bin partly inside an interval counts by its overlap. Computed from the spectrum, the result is -4.5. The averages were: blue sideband 6.84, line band 7.46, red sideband 6.37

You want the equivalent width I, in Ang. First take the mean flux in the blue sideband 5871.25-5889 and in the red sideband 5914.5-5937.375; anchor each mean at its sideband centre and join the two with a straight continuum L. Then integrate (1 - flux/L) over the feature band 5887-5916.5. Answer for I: 1.6 Ang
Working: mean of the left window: 7.95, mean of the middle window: 6.7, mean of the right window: 6.16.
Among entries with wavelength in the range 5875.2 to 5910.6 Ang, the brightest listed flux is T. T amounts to 9.161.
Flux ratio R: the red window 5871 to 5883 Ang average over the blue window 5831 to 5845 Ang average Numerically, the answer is 1.20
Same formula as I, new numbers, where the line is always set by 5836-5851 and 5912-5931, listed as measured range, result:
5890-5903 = -0.5 Ang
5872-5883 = -2.5 Ang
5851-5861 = -1.6 Ang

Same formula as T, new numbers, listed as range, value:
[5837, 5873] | 9.514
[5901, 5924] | 7.354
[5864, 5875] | 8.575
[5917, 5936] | 7.261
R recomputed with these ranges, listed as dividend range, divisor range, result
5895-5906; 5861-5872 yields 0.91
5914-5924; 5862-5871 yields 0.89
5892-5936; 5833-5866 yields 0.93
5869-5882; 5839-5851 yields 1.14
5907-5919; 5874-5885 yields 0.81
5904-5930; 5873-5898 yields 0.85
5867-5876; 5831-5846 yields 1.14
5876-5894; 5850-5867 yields 1.07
